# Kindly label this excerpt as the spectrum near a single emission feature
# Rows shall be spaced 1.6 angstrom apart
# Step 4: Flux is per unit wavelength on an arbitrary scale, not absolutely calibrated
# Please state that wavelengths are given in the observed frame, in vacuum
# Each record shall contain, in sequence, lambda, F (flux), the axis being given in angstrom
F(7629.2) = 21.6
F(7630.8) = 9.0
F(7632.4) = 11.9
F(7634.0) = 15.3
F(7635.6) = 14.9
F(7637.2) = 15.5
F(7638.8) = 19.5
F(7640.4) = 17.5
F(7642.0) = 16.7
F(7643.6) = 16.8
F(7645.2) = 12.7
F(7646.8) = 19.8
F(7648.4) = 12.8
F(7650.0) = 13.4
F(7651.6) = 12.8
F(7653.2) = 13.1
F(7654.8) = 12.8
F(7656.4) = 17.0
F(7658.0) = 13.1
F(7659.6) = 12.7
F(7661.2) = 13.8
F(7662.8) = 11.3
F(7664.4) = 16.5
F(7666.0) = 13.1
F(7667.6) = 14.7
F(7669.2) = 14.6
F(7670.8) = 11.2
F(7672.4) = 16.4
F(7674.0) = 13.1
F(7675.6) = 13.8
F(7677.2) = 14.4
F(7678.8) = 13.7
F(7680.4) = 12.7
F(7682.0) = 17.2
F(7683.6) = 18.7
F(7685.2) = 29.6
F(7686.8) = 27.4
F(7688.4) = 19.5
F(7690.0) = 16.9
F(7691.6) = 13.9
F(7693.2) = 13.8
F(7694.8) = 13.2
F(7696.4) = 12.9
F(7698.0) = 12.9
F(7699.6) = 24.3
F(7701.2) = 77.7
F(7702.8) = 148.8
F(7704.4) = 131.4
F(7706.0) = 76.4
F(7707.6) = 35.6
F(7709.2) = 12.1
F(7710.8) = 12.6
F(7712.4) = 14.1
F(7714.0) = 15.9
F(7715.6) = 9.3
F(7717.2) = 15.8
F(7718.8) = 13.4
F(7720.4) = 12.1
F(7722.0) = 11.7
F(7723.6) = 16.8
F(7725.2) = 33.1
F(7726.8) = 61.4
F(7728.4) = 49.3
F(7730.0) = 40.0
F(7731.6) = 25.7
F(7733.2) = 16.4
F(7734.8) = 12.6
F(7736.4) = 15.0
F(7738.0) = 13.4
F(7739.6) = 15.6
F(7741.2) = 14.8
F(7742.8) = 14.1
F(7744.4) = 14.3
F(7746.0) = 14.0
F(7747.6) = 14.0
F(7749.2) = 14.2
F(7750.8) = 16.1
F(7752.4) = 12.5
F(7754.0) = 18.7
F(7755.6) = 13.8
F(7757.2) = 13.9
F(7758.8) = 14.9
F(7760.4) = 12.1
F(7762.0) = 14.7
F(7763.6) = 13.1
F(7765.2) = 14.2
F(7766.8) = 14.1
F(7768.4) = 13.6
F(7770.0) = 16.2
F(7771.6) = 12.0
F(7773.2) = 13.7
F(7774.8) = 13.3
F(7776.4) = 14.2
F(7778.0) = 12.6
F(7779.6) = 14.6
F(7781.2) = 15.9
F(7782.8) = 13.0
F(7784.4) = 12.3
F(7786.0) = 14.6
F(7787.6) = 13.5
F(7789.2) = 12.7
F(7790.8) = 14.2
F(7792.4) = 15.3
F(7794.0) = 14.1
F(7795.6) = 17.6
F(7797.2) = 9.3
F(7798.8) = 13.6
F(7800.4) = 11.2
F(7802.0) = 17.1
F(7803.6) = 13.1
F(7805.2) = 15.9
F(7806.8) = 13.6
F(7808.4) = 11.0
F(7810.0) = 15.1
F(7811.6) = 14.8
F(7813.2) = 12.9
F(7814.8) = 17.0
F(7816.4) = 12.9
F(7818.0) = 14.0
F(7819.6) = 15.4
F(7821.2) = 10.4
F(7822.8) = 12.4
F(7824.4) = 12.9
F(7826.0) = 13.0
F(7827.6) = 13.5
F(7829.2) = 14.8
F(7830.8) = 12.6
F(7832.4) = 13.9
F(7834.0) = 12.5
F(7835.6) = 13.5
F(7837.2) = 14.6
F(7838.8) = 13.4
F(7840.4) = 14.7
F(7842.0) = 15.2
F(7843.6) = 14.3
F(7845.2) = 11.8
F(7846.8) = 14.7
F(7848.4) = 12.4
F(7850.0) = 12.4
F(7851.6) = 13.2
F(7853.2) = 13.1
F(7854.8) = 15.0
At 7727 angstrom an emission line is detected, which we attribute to [N II] 6583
